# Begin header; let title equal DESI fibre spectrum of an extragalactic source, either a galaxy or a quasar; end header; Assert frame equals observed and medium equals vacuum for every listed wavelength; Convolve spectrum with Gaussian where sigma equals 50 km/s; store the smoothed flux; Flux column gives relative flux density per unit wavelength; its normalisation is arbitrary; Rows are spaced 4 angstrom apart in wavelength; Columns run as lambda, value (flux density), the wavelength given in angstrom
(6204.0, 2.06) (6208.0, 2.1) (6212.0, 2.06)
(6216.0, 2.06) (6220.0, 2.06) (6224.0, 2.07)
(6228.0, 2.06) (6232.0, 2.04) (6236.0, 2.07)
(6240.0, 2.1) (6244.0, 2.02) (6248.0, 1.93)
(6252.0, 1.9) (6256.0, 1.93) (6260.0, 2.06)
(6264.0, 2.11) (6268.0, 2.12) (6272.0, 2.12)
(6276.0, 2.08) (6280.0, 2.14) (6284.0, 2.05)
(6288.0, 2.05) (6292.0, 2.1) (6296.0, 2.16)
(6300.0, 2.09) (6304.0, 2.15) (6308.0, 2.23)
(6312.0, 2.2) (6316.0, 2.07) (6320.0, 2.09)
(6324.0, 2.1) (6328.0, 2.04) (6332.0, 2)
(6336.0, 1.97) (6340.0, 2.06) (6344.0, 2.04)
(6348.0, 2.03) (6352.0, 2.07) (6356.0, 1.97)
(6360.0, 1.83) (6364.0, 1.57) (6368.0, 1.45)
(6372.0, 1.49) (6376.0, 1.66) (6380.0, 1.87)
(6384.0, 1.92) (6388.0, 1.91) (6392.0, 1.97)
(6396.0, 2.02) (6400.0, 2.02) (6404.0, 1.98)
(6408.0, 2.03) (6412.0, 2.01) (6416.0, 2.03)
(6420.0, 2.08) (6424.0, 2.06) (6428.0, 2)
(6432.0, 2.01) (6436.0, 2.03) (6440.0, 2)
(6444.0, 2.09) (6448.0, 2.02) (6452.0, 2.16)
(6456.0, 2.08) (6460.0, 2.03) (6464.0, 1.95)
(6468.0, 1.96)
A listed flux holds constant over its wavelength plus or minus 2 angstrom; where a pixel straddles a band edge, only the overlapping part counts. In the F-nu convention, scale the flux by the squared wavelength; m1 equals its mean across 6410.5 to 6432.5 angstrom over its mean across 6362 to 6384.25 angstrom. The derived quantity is 1.26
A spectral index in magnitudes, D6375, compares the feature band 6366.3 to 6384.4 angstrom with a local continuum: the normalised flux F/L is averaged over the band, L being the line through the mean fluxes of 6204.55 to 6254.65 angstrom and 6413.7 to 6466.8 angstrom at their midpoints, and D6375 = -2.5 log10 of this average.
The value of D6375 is 0.22 mag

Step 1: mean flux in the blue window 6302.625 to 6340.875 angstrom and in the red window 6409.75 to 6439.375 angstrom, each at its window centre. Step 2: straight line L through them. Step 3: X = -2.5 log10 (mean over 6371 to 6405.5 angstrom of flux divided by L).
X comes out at 0.09 mag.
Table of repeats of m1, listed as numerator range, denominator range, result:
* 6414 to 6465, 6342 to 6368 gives 1.11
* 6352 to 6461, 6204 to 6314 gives 0.98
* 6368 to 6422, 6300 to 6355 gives 0.94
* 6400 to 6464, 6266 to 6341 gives 1.01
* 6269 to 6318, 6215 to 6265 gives 1.06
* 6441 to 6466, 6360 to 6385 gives 1.27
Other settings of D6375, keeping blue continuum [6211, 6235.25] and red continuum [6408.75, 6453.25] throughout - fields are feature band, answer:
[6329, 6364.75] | 0.05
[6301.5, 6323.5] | -0.05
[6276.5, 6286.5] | -0.02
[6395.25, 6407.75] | 0.02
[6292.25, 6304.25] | -0.04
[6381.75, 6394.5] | 0.06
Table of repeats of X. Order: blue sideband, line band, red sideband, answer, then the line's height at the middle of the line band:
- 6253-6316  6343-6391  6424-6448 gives 0.138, 2.06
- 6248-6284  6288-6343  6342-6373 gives -0.092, 1.92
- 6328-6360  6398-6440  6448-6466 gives 0.007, 2.04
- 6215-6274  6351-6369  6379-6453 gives 0.138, 2.02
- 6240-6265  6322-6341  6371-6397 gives -0.072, 1.9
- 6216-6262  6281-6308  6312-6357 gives -0.038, 2.04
